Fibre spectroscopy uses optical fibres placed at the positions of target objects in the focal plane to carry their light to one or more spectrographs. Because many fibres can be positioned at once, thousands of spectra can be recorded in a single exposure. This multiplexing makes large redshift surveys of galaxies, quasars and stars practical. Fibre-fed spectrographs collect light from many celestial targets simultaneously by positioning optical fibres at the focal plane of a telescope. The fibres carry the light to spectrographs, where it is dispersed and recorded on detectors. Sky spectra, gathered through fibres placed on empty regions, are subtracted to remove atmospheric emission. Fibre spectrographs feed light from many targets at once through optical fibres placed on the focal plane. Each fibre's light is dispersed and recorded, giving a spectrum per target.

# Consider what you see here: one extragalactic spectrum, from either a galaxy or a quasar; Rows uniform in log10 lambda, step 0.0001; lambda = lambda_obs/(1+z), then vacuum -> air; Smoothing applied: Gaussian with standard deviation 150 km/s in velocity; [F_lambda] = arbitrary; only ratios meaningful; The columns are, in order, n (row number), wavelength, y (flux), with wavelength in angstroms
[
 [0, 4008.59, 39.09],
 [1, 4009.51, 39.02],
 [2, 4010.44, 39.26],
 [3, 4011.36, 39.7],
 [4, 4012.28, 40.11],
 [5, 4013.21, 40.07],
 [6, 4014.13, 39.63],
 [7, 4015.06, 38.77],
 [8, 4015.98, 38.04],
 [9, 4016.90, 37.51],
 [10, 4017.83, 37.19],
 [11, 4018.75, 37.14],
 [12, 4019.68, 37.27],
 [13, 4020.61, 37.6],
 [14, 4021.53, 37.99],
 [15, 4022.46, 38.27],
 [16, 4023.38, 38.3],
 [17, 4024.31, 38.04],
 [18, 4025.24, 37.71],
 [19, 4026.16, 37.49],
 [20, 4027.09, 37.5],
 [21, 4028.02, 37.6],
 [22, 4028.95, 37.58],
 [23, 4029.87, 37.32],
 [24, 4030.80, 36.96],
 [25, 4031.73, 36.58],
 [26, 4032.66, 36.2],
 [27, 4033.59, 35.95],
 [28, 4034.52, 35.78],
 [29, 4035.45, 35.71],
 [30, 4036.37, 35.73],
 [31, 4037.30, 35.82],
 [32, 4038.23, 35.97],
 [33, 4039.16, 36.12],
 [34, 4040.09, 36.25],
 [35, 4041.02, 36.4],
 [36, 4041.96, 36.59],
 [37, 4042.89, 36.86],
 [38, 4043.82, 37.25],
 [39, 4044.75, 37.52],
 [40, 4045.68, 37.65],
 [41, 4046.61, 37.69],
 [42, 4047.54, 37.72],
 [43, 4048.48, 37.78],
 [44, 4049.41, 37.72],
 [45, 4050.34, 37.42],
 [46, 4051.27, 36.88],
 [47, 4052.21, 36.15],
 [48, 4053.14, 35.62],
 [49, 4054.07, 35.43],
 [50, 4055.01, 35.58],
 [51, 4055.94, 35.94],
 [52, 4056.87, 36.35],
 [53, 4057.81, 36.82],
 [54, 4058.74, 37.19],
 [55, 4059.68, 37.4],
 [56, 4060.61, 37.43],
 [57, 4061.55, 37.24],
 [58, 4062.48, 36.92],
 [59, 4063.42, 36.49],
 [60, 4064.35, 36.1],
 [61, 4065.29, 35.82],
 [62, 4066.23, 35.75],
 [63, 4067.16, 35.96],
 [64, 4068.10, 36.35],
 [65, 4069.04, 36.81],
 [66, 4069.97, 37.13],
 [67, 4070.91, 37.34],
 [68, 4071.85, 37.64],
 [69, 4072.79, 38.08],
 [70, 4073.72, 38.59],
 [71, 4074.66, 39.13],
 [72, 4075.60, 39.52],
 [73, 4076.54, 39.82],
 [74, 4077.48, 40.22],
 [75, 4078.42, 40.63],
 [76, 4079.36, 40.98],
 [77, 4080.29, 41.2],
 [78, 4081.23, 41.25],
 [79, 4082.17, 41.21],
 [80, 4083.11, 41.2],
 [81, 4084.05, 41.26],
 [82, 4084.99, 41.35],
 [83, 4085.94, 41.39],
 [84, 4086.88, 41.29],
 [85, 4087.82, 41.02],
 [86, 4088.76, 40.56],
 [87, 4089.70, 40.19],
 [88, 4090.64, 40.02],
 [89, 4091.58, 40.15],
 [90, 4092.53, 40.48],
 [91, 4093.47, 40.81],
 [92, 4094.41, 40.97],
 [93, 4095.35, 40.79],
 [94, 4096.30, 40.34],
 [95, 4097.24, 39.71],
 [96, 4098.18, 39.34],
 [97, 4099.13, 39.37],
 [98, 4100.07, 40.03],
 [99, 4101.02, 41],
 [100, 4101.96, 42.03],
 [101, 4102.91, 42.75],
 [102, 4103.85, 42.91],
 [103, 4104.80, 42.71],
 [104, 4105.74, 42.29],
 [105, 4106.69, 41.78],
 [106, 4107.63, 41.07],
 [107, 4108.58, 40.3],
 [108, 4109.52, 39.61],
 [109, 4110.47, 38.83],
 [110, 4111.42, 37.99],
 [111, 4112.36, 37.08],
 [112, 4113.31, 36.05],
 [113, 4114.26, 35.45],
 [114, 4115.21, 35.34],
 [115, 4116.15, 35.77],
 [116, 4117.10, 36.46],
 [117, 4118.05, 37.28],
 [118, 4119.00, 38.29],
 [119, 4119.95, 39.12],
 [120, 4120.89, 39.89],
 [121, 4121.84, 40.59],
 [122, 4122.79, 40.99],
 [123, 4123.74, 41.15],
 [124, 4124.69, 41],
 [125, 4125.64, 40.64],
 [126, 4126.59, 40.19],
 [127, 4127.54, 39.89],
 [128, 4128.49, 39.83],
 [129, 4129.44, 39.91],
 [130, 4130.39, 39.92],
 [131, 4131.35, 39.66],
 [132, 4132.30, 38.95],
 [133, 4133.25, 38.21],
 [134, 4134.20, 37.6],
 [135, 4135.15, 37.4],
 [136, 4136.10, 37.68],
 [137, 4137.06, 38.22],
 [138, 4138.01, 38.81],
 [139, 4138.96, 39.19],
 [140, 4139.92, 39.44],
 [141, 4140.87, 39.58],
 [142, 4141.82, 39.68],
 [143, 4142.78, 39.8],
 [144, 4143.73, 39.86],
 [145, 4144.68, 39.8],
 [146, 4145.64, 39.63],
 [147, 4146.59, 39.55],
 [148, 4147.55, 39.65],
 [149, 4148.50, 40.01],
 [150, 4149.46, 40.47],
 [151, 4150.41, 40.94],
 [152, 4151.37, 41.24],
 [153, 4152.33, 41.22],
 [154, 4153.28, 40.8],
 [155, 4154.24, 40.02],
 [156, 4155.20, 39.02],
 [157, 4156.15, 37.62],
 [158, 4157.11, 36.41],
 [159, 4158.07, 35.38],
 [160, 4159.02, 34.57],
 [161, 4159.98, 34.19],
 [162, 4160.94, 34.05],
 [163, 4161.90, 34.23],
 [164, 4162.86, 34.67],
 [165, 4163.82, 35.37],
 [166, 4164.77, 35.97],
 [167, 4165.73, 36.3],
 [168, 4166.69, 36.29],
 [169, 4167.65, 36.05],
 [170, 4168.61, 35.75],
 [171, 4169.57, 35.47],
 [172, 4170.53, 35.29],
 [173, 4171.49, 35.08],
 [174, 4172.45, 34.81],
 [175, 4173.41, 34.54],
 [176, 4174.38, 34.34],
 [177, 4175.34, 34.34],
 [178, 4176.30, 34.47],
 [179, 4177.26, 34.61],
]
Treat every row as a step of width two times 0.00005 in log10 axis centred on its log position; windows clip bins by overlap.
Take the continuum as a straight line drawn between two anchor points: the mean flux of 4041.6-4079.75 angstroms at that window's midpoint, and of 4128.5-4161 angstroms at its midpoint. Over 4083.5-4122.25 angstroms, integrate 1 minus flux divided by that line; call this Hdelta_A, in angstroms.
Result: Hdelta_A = -1.8 angstroms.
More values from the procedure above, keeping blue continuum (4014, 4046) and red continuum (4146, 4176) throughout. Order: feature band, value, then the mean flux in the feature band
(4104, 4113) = -0.8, 40.2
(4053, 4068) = 0.3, 36.4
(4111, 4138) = -1.2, 38.6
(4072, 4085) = -1.1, 40.2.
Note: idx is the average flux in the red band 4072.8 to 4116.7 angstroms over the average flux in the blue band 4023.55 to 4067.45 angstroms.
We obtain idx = 1.1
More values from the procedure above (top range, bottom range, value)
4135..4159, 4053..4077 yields 1.06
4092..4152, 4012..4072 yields 1.07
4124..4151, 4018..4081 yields 1.06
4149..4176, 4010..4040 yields 0.97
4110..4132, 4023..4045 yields 1.05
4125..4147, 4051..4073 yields 1.07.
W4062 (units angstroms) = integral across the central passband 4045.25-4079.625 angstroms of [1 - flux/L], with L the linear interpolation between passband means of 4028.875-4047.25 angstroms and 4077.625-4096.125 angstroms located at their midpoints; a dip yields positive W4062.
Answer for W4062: 1.2 angstroms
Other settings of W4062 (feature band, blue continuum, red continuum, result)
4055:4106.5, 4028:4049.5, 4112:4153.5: -2.06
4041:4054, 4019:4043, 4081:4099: 0.30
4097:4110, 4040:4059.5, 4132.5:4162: -1.14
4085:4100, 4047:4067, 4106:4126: -0.98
